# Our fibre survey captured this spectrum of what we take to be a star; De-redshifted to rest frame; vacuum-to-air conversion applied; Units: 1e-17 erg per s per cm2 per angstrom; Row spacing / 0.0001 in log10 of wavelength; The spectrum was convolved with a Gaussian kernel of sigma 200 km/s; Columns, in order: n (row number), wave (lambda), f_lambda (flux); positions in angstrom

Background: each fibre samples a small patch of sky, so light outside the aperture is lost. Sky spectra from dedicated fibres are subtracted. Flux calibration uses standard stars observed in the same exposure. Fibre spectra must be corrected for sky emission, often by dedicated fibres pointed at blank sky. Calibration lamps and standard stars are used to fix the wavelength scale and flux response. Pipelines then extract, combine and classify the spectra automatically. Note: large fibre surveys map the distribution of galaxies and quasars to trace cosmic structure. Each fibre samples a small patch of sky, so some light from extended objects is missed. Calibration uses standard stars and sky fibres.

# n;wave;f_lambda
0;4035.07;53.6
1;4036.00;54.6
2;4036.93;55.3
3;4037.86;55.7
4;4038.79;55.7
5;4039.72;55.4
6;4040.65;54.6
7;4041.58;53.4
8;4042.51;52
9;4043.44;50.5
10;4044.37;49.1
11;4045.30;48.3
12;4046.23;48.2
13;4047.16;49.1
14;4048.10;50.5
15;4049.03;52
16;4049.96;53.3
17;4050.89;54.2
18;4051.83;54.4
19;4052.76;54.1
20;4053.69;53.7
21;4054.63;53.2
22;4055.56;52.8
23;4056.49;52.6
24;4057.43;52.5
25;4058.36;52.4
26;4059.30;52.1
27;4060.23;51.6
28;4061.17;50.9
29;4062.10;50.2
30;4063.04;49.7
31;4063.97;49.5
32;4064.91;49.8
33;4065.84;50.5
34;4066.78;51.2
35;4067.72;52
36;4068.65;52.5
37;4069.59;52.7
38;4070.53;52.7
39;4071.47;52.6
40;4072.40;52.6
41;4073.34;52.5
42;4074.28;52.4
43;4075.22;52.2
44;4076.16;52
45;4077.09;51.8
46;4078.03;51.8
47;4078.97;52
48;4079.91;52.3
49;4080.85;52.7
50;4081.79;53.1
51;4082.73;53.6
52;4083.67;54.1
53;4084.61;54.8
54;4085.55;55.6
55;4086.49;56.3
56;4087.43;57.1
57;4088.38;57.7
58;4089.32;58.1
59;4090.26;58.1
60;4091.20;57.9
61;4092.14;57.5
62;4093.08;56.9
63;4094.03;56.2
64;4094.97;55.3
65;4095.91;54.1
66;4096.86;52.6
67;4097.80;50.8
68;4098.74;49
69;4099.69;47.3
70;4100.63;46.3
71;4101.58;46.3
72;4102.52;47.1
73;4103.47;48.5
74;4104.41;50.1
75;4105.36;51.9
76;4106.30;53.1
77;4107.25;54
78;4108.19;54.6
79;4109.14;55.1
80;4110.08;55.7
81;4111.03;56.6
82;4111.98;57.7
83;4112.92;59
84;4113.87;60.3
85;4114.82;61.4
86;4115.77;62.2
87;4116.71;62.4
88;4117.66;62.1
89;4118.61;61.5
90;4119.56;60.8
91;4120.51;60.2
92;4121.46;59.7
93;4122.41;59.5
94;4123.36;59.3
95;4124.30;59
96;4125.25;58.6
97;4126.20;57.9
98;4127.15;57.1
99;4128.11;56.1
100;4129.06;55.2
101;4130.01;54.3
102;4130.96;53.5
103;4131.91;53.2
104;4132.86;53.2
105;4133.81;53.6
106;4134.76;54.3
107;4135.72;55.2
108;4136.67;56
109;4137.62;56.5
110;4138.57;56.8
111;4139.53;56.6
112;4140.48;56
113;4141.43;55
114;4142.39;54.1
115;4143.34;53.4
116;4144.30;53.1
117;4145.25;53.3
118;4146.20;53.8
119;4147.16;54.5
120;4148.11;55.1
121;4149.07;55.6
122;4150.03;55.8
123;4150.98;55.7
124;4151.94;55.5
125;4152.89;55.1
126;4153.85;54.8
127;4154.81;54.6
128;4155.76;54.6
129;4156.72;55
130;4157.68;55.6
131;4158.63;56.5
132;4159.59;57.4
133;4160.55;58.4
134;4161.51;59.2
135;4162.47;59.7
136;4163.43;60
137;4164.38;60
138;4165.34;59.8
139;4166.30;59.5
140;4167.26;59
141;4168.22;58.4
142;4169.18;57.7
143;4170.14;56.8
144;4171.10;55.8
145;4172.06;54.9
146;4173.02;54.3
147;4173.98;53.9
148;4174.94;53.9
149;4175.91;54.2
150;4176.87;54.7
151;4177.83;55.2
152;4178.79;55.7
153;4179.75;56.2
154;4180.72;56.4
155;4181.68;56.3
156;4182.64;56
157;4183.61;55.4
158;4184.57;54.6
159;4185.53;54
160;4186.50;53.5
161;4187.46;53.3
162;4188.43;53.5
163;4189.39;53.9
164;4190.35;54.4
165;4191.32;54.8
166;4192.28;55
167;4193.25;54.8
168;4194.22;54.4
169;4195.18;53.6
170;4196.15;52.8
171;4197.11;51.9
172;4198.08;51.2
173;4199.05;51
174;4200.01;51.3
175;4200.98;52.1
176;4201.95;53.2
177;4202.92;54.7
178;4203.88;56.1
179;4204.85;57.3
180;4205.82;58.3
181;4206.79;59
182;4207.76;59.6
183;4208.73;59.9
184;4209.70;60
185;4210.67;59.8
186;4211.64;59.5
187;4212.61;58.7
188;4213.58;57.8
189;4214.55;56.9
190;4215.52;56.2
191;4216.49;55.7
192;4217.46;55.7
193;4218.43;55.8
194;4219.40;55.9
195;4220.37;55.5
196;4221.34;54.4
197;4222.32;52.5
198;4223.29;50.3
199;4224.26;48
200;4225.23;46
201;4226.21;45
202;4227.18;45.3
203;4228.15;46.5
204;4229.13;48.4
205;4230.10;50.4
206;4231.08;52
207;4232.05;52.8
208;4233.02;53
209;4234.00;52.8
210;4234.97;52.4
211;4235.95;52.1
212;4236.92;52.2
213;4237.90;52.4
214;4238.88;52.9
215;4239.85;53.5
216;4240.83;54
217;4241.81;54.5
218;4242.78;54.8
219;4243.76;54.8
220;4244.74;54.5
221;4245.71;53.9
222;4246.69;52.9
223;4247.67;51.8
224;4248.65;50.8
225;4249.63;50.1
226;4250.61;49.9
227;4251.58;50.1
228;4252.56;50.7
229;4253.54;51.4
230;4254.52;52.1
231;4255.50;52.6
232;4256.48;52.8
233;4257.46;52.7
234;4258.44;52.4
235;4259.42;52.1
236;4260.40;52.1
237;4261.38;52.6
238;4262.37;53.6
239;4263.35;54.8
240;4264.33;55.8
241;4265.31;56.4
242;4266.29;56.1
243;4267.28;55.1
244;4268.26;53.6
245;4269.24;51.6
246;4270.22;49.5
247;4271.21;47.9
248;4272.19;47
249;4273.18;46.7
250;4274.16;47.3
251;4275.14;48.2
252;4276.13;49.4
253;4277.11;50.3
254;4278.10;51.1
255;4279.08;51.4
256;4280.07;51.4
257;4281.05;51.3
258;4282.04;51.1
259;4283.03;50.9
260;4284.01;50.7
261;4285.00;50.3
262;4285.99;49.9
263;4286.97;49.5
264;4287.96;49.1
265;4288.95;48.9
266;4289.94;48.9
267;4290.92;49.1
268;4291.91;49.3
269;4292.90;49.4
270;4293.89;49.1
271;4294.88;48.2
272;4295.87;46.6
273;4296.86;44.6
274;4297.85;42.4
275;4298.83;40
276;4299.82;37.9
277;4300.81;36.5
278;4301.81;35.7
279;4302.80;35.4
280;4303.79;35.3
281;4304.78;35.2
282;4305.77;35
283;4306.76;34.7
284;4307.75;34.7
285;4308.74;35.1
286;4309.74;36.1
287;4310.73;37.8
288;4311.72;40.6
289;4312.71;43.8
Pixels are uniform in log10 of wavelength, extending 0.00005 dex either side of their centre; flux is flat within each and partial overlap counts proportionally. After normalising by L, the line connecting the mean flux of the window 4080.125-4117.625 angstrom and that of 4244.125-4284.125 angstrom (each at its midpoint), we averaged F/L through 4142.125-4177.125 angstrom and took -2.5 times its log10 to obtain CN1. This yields -0.049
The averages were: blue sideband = 54.7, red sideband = 51.6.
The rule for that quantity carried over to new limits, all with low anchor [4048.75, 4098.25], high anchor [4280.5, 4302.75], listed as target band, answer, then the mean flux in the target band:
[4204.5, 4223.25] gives -0.167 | 57.1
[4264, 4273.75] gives -0.101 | 51.9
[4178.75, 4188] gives -0.106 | 55.1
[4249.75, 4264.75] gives -0.102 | 52.3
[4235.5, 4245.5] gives -0.117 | 53.6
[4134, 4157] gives -0.080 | 55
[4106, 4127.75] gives -0.131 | 58.6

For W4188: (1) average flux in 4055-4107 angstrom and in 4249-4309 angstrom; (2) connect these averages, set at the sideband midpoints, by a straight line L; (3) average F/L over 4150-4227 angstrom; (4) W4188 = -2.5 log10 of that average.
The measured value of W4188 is -0.11 mag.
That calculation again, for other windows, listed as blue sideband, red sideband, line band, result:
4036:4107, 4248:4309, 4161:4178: -0.13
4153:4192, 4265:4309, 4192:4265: -0.04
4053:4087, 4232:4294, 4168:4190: -0.06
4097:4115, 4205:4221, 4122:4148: -0.03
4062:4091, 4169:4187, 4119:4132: -0.07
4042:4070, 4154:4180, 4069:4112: 0.00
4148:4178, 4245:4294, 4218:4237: 0.05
